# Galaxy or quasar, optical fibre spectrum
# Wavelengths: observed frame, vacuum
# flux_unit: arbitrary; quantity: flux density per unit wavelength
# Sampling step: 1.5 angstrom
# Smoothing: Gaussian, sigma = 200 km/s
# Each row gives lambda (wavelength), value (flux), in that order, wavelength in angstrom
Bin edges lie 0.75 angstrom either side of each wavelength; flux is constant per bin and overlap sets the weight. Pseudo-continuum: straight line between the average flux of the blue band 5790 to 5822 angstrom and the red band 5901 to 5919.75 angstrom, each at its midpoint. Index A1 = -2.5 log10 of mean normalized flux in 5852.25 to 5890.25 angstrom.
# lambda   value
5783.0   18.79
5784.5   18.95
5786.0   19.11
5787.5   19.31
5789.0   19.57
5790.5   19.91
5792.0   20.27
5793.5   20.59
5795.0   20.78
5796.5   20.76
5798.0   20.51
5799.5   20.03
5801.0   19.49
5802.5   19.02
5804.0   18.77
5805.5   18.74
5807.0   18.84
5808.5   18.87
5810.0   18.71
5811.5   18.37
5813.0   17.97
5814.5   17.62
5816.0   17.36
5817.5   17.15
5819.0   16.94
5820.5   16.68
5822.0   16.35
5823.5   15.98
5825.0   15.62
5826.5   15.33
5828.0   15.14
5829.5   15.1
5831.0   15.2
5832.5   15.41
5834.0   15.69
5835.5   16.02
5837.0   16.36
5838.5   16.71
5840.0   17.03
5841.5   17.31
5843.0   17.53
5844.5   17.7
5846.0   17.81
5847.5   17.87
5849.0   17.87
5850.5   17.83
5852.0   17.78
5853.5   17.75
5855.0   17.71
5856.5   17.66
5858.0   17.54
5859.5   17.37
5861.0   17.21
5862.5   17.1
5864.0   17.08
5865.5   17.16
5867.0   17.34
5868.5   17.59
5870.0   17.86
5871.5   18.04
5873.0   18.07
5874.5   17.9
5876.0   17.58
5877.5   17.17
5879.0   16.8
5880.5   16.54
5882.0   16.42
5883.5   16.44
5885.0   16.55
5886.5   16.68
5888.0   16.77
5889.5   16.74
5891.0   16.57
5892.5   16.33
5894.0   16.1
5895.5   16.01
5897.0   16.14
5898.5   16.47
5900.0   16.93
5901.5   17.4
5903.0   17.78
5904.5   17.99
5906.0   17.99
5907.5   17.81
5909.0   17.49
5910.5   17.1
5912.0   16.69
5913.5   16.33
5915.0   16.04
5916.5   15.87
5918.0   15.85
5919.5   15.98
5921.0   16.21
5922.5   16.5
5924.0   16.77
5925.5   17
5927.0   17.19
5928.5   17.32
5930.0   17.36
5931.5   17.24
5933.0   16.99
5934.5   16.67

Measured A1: 0.03 mag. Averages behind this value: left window 18.9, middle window 17.2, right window 17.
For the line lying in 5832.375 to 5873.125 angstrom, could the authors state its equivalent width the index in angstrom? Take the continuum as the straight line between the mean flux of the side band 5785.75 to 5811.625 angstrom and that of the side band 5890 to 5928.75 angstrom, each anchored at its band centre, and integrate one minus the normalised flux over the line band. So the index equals 1.9 angstrom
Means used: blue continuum 19.6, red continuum 16.8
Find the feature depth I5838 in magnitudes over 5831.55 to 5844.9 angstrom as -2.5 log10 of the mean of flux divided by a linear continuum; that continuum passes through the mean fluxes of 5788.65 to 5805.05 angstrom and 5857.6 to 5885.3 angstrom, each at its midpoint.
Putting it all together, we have 0.12 mag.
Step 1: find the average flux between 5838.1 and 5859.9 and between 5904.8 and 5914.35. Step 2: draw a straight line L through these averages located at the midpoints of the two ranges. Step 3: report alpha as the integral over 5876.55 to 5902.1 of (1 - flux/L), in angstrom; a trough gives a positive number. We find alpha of 1.14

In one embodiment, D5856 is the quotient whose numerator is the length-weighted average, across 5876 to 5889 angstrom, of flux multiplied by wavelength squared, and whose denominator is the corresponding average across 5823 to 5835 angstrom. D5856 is 1.10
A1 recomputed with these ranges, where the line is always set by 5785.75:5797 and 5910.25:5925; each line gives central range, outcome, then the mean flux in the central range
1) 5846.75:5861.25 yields 0.03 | 17.7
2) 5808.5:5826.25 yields 0.13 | 17.2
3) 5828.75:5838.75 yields 0.19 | 15.7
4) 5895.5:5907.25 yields -0.03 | 17.2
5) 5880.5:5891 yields 0.04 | 16.6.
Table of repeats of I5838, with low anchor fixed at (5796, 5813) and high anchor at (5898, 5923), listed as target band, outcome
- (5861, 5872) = 0.025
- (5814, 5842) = 0.152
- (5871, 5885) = 0.026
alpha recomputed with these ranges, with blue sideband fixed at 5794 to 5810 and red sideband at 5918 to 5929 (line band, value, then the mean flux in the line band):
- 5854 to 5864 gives 0.43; 17.4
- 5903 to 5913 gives -0.29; 17.5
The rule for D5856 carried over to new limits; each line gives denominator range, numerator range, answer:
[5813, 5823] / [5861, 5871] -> 1.03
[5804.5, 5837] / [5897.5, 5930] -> 1.04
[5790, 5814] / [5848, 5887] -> 0.91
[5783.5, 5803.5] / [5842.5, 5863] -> 0.91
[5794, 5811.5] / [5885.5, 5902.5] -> 0.88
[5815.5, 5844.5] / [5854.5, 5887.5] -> 1.07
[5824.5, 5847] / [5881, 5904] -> 1.04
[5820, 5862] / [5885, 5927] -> 1.02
